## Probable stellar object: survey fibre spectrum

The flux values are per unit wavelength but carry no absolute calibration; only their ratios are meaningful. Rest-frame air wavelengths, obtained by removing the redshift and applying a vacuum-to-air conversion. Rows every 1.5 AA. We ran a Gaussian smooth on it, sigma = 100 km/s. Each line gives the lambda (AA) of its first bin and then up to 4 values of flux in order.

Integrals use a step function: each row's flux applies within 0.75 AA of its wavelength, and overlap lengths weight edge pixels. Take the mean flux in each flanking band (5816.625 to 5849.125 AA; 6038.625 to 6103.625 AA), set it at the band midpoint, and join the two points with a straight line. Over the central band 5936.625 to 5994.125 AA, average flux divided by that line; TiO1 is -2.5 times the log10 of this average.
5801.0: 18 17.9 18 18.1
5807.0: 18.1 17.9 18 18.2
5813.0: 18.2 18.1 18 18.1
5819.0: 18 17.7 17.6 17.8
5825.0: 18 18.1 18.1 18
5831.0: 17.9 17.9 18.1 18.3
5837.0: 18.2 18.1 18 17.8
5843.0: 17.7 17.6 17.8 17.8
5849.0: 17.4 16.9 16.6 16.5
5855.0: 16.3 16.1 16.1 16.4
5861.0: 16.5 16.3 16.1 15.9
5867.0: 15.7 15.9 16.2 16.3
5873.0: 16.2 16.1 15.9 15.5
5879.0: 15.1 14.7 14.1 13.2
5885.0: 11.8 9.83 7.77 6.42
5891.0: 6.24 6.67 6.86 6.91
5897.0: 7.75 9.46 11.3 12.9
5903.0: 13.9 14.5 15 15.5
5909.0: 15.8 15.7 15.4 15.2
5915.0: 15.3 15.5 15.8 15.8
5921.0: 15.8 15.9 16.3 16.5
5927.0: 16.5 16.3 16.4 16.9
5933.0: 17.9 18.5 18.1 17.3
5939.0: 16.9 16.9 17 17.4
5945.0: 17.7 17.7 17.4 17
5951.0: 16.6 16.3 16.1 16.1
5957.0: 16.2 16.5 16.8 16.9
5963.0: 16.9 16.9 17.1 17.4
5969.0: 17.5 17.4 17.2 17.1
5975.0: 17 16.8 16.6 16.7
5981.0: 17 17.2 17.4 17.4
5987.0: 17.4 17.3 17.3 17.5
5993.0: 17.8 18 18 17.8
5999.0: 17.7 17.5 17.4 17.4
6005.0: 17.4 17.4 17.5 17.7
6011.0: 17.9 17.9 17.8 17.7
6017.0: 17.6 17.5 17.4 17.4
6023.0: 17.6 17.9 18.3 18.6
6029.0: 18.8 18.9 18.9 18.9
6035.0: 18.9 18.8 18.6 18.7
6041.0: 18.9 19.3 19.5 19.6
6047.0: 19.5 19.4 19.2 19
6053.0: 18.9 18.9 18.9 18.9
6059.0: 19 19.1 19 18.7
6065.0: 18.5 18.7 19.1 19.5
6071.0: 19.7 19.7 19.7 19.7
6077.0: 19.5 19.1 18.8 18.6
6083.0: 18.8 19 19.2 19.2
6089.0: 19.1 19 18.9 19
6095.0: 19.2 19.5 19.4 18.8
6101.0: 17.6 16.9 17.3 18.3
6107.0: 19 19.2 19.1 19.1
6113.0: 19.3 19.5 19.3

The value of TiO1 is 0.091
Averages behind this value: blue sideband 17.9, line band 17.1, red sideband 19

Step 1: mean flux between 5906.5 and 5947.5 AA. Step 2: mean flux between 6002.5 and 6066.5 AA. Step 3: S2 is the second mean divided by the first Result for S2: 1.1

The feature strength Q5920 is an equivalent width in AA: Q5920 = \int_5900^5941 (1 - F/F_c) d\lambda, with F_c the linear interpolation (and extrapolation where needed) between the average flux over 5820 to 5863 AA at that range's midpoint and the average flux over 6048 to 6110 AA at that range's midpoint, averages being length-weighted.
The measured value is 4.6 AA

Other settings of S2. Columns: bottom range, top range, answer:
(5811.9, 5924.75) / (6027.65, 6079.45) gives 1.25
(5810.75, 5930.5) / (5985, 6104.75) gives 1.20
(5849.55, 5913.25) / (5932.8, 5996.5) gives 1.25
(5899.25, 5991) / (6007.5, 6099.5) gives 1.14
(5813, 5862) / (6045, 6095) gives 1.09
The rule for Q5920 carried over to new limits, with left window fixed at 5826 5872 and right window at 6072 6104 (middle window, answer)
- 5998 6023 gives 1.05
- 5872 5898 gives 9.13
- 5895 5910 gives 4.35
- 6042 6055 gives -0.43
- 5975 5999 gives 1.09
